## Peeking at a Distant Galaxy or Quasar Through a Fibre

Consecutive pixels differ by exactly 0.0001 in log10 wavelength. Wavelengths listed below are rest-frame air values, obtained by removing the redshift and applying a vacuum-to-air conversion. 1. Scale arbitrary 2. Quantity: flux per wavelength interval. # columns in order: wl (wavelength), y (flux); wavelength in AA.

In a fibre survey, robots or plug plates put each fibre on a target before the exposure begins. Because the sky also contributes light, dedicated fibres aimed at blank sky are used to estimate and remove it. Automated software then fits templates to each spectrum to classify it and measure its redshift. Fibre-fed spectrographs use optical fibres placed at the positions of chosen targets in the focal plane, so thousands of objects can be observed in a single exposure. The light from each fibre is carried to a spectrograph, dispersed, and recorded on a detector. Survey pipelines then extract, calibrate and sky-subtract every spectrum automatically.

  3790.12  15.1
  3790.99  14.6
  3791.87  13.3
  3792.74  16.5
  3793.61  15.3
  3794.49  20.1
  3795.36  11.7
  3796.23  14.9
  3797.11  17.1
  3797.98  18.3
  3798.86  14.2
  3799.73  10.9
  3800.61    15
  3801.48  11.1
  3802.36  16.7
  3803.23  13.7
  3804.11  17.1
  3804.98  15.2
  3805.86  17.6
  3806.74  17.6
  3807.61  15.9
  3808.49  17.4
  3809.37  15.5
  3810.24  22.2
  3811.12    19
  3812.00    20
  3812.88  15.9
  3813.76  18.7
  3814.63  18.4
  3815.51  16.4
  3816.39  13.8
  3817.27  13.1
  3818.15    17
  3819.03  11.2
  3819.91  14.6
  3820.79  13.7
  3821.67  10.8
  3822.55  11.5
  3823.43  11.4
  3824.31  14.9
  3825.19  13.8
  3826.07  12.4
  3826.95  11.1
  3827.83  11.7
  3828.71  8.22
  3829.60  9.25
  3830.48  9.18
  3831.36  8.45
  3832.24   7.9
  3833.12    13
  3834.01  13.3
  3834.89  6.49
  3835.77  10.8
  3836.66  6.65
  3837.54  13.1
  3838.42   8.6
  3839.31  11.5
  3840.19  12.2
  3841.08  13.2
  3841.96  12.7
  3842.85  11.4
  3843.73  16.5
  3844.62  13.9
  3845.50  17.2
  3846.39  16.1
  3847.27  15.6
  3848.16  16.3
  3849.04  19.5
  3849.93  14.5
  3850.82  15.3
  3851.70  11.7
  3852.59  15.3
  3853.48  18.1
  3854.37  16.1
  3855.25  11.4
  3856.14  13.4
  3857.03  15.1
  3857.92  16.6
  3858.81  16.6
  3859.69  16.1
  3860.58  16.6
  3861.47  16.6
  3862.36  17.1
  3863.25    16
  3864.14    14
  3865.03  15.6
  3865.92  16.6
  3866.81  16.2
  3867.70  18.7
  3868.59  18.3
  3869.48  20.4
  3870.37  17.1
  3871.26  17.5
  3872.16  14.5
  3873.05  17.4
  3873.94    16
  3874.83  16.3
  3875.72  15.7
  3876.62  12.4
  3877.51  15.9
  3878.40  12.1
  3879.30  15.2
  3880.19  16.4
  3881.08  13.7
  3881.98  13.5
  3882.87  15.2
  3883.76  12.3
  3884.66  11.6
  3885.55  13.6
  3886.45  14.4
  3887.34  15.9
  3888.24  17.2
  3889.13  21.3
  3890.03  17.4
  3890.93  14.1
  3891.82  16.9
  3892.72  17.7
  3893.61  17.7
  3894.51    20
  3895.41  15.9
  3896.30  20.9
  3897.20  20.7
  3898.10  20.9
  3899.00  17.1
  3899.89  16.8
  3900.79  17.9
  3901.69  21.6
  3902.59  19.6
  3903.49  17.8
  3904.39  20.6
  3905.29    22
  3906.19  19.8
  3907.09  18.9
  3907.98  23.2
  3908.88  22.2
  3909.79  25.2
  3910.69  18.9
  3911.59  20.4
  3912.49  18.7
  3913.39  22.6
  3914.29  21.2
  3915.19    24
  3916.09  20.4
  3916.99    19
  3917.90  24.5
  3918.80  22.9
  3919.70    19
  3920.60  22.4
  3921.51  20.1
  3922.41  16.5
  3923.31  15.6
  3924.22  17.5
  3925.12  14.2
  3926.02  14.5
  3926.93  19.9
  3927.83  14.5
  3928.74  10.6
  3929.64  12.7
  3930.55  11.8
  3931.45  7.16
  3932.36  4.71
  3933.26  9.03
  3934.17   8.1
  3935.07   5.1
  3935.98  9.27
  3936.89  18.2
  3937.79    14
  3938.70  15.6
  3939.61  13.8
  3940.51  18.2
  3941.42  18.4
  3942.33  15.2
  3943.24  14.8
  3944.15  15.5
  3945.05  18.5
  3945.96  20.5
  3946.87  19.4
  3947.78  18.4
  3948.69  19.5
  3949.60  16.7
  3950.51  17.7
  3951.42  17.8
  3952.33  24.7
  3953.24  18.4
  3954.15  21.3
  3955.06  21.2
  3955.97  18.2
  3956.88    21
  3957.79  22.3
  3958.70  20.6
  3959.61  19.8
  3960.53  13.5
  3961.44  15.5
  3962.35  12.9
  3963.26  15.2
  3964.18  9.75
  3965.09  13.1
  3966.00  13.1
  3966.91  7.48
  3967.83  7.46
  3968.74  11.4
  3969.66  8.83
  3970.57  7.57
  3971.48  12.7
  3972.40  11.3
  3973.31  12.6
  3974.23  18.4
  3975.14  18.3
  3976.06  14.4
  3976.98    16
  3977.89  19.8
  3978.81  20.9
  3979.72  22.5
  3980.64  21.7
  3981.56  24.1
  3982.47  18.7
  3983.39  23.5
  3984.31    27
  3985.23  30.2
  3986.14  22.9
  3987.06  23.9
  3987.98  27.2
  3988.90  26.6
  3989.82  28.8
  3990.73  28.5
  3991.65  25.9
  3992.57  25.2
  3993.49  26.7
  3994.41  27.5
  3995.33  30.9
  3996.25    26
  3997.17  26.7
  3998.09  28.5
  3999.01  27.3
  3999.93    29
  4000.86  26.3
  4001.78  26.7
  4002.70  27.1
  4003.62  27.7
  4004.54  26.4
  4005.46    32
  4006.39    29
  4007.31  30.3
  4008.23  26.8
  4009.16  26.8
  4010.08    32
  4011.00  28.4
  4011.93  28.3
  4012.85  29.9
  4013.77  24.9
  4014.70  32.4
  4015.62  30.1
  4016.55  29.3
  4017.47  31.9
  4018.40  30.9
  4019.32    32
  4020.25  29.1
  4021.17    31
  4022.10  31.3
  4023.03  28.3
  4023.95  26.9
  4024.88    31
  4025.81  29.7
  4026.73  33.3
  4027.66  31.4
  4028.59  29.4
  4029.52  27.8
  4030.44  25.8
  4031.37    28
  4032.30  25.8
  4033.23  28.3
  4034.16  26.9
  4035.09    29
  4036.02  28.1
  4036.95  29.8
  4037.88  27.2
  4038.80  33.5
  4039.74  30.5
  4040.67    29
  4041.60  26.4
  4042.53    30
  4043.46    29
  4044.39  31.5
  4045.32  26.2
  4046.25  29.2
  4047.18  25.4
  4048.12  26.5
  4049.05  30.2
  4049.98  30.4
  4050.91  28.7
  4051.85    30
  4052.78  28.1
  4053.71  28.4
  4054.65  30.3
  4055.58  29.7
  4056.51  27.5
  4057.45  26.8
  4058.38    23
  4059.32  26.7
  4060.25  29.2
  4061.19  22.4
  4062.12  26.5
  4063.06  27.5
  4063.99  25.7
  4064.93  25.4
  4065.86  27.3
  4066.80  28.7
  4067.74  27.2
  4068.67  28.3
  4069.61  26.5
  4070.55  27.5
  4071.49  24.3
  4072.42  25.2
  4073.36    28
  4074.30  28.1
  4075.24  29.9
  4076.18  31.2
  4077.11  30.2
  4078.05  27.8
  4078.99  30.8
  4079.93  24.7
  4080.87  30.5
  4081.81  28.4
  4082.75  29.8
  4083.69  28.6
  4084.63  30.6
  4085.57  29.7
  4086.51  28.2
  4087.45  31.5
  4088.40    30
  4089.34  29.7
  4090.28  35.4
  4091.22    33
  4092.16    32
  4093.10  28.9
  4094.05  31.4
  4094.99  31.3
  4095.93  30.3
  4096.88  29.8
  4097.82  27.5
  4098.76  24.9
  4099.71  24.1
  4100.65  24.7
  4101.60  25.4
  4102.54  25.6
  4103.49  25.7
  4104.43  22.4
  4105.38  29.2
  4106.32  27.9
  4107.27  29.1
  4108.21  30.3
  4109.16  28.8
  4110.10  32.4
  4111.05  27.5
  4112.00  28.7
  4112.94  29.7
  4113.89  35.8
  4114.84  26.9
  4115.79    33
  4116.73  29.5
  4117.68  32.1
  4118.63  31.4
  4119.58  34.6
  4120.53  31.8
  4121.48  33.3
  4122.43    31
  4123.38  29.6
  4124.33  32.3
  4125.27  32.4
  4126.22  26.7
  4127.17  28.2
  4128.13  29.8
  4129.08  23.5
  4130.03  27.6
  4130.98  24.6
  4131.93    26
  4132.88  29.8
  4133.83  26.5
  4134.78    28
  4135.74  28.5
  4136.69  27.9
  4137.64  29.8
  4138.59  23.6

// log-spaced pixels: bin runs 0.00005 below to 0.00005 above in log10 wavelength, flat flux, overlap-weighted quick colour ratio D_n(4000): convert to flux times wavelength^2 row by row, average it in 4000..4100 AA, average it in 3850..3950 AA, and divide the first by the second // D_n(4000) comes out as 1.9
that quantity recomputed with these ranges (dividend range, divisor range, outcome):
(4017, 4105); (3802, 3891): 2.16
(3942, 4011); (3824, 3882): 1.58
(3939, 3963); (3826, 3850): 1.59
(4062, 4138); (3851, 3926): 1.83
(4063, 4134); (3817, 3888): 2.33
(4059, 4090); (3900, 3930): 1.58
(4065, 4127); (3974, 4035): 1.13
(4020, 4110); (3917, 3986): 1.83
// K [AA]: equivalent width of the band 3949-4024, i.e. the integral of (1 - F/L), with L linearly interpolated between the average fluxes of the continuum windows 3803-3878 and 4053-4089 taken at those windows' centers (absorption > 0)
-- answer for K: 1.4 AA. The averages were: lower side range 14.6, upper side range 28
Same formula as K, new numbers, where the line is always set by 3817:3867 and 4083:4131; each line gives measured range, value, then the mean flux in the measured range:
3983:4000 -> -3.4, 26.9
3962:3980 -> 6.5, 13.6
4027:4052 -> -3.3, 28.7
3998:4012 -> -3.0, 28.3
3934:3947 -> 3.0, 15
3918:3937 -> 4.5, 14.1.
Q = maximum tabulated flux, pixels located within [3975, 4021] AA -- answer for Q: 32.4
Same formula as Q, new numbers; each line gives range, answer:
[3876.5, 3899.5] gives 21.3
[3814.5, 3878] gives 20.4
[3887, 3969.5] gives 25.2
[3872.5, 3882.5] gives 17.4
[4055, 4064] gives 29.7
